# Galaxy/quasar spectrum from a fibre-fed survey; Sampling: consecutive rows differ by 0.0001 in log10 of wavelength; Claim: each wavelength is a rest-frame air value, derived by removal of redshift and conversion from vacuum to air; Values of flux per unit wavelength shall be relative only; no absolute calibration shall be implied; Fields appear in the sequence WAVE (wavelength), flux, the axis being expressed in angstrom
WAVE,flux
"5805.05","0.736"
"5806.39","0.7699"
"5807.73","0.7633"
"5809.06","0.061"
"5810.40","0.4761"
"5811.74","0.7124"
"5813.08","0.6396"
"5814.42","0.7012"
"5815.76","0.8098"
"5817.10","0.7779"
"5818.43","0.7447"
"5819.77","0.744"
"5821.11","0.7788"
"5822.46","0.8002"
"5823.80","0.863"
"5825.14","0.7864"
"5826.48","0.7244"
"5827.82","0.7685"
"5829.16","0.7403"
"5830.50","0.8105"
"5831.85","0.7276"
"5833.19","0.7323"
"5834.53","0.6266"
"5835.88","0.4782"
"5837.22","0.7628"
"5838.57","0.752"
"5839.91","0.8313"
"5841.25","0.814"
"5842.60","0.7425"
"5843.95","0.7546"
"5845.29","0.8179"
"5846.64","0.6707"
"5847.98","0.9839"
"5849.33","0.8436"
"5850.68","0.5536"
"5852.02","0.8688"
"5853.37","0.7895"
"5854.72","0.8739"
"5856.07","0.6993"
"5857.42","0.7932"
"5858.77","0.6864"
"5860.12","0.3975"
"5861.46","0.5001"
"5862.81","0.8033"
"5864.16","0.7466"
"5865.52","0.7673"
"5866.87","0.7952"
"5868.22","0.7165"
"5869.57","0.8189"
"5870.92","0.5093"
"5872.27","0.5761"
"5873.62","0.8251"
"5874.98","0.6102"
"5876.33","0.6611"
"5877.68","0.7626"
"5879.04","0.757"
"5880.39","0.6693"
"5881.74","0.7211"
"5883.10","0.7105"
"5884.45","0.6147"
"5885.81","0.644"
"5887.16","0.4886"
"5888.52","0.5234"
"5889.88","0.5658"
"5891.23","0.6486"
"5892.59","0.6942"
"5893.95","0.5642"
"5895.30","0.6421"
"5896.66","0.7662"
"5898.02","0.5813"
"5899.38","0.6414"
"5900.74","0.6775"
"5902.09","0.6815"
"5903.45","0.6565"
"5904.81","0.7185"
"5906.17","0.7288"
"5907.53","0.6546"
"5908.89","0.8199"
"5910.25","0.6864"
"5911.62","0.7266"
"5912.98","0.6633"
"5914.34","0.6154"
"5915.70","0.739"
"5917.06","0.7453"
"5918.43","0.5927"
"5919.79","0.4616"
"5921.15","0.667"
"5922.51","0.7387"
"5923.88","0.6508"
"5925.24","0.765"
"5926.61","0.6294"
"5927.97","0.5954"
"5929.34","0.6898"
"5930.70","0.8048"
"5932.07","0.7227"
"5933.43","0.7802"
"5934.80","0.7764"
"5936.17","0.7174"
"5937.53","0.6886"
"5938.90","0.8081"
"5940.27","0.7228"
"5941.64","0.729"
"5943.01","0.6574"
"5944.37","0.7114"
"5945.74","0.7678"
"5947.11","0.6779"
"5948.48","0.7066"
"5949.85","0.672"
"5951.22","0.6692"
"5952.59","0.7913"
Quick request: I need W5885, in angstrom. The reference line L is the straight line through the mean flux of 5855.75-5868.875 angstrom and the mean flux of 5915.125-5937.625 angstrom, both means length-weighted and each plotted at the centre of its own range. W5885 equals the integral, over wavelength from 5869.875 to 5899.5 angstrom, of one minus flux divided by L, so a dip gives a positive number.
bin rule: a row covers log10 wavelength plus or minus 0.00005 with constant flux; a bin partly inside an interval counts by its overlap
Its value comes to 1.9 angstrom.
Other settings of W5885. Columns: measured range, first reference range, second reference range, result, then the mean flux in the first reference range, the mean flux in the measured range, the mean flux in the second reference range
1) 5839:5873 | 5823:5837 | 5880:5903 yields -2.2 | 0.728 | 0.735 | 0.637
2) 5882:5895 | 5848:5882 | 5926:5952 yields 1.9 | 0.715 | 0.611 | 0.713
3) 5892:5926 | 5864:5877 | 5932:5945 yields 2.1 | 0.701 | 0.675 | 0.732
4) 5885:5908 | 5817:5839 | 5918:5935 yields 2.0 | 0.741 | 0.64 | 0.682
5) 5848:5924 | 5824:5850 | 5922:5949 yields 5.7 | 0.758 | 0.682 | 0.717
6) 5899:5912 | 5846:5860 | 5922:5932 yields 0.3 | 0.761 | 0.7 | 0.697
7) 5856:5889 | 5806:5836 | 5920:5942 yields 1.6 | 0.701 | 0.672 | 0.712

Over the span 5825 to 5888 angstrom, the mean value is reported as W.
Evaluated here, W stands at 0.716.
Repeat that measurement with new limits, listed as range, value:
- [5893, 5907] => 0.666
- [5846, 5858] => 0.787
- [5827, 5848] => 0.744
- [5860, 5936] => 0.676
